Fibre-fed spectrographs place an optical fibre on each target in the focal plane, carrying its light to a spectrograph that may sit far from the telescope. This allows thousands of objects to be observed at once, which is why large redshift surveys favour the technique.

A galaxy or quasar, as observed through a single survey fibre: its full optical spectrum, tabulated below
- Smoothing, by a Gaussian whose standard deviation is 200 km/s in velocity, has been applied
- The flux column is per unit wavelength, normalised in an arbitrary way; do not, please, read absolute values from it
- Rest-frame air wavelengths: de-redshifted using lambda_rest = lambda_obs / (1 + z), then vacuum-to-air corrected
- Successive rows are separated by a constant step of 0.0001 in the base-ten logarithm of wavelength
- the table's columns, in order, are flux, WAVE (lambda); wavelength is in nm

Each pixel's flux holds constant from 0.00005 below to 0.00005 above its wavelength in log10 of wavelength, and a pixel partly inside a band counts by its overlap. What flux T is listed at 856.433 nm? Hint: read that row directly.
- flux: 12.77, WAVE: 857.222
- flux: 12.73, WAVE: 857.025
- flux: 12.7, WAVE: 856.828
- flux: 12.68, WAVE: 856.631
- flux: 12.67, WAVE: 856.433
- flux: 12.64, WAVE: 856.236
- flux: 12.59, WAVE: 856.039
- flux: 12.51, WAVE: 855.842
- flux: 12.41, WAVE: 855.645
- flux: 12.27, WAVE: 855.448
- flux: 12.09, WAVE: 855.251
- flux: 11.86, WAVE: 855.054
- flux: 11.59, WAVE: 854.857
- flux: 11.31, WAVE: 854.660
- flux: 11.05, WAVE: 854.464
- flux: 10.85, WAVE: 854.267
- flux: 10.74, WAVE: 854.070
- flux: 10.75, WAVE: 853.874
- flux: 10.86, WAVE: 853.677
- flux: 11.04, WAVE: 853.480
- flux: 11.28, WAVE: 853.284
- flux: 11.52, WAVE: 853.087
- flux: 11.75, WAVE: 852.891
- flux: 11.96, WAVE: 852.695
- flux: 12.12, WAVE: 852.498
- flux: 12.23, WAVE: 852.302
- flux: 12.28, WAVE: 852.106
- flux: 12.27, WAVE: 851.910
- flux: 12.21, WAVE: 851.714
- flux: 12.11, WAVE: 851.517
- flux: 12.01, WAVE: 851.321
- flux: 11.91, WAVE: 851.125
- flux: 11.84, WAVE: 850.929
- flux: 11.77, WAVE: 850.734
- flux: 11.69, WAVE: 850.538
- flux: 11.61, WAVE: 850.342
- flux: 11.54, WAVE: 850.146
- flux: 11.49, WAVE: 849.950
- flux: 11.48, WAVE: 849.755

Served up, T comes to 12.67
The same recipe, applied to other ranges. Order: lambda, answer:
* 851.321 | 12.01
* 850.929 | 11.84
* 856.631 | 12.68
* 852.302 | 12.23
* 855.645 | 12.41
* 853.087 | 11.52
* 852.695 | 11.96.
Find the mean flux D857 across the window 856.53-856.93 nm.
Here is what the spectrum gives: 12.7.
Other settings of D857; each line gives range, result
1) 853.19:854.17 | 10.9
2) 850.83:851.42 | 11.9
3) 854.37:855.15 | 11.5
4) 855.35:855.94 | 12.4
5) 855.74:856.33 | 12.6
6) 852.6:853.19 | 11.7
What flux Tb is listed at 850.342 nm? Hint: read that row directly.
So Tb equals 11.61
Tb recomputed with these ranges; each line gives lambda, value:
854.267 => 10.85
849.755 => 11.48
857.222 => 12.77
